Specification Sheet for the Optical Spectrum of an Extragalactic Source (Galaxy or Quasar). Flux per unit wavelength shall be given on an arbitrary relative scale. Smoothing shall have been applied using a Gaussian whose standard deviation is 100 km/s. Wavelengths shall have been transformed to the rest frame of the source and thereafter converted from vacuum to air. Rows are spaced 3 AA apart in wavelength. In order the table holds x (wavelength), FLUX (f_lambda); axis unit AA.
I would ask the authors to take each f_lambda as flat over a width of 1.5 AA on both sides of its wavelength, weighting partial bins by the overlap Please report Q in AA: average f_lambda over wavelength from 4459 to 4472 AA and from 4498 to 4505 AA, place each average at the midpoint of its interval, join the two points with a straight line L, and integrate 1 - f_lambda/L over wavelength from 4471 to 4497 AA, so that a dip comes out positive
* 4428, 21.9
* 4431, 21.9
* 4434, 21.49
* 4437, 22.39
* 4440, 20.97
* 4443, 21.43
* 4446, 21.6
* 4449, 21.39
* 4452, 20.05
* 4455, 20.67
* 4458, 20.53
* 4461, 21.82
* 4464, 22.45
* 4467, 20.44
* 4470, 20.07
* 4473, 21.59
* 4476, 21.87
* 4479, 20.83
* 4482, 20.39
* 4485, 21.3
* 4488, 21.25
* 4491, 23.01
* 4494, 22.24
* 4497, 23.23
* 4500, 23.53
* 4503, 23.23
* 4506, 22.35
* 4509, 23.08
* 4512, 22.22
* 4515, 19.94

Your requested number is 0.8 AA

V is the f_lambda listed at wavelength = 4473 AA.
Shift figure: 21.59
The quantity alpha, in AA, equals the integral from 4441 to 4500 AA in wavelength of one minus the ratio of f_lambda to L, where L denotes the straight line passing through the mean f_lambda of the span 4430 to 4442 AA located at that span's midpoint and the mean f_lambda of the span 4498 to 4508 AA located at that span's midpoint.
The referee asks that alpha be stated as 2.5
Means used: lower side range 21.7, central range 21.4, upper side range 23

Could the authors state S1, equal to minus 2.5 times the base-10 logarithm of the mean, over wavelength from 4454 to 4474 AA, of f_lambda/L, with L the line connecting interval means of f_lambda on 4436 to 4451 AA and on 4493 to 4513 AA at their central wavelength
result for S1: 0.04 mag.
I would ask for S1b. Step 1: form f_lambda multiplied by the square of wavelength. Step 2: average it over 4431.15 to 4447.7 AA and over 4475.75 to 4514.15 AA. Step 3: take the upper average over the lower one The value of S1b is 1.1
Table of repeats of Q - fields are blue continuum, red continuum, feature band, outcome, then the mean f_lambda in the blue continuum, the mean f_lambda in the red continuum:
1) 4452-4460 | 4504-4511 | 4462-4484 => 0.17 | 20.6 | 22.7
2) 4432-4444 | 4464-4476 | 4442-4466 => 0.12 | 21.6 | 21.1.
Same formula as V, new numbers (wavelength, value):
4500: 23.53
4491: 23.01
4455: 20.67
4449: 21.39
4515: 19.94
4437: 22.39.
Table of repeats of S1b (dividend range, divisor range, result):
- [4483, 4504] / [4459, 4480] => 1.07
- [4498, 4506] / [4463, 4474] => 1.12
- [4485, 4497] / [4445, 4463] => 1.07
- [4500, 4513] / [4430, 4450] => 1.09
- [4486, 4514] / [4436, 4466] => 1.09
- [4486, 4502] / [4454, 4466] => 1.08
